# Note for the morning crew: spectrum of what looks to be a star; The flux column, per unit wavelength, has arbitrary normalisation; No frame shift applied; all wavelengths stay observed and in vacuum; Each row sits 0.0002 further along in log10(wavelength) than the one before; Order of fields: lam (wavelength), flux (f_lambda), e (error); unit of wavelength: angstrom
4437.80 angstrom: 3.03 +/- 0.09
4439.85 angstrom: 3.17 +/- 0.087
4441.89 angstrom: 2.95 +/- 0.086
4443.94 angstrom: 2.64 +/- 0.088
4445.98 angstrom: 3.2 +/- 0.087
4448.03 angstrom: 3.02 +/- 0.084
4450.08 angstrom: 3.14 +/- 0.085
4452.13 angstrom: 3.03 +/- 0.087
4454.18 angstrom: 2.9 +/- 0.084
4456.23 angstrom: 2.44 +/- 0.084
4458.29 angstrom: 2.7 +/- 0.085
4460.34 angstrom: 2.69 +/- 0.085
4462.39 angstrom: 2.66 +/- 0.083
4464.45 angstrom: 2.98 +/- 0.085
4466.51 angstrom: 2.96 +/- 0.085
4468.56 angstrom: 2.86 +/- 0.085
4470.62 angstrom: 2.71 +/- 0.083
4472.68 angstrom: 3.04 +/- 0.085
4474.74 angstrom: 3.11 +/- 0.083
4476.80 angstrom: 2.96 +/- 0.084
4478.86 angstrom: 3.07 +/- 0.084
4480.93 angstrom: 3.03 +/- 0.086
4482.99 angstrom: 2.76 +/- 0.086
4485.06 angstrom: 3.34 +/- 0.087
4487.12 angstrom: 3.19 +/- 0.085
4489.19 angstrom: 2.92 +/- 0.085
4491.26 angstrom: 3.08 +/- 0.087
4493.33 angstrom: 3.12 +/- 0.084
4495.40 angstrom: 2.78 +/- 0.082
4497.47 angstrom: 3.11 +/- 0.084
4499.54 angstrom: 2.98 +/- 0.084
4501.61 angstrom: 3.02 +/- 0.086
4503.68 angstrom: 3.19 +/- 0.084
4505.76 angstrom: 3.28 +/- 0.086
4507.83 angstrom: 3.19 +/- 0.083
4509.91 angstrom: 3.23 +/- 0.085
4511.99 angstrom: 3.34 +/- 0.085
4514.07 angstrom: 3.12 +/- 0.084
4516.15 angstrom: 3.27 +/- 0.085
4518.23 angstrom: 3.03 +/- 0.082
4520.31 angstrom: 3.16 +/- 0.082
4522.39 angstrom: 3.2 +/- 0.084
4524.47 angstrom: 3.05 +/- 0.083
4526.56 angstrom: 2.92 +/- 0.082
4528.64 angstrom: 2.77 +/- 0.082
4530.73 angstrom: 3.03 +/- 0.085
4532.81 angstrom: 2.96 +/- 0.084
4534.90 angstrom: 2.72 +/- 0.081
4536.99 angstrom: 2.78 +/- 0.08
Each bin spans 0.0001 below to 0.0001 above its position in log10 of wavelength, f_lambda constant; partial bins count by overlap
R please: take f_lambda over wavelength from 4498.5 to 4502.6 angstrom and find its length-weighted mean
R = 3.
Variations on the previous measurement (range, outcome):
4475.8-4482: 3.02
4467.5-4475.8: 2.93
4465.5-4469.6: 2.91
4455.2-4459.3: 2.57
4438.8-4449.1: 3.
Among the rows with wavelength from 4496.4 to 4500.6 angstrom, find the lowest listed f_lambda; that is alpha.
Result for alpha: 2.98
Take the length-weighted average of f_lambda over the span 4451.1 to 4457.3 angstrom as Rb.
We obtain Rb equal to 2.79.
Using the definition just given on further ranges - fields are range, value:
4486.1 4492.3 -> 3.06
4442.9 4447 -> 2.92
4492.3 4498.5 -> 3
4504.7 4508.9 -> 3.23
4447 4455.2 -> 3.02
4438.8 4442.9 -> 3.06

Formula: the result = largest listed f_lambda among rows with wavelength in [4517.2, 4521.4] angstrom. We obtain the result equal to 3.16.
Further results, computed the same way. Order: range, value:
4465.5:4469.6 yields 2.96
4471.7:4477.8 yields 3.11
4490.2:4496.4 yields 3.12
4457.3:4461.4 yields 2.7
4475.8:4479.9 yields 3.07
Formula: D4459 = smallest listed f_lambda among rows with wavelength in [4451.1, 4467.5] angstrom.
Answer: 2.44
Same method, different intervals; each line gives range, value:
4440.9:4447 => 2.64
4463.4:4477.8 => 2.71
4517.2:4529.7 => 2.77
